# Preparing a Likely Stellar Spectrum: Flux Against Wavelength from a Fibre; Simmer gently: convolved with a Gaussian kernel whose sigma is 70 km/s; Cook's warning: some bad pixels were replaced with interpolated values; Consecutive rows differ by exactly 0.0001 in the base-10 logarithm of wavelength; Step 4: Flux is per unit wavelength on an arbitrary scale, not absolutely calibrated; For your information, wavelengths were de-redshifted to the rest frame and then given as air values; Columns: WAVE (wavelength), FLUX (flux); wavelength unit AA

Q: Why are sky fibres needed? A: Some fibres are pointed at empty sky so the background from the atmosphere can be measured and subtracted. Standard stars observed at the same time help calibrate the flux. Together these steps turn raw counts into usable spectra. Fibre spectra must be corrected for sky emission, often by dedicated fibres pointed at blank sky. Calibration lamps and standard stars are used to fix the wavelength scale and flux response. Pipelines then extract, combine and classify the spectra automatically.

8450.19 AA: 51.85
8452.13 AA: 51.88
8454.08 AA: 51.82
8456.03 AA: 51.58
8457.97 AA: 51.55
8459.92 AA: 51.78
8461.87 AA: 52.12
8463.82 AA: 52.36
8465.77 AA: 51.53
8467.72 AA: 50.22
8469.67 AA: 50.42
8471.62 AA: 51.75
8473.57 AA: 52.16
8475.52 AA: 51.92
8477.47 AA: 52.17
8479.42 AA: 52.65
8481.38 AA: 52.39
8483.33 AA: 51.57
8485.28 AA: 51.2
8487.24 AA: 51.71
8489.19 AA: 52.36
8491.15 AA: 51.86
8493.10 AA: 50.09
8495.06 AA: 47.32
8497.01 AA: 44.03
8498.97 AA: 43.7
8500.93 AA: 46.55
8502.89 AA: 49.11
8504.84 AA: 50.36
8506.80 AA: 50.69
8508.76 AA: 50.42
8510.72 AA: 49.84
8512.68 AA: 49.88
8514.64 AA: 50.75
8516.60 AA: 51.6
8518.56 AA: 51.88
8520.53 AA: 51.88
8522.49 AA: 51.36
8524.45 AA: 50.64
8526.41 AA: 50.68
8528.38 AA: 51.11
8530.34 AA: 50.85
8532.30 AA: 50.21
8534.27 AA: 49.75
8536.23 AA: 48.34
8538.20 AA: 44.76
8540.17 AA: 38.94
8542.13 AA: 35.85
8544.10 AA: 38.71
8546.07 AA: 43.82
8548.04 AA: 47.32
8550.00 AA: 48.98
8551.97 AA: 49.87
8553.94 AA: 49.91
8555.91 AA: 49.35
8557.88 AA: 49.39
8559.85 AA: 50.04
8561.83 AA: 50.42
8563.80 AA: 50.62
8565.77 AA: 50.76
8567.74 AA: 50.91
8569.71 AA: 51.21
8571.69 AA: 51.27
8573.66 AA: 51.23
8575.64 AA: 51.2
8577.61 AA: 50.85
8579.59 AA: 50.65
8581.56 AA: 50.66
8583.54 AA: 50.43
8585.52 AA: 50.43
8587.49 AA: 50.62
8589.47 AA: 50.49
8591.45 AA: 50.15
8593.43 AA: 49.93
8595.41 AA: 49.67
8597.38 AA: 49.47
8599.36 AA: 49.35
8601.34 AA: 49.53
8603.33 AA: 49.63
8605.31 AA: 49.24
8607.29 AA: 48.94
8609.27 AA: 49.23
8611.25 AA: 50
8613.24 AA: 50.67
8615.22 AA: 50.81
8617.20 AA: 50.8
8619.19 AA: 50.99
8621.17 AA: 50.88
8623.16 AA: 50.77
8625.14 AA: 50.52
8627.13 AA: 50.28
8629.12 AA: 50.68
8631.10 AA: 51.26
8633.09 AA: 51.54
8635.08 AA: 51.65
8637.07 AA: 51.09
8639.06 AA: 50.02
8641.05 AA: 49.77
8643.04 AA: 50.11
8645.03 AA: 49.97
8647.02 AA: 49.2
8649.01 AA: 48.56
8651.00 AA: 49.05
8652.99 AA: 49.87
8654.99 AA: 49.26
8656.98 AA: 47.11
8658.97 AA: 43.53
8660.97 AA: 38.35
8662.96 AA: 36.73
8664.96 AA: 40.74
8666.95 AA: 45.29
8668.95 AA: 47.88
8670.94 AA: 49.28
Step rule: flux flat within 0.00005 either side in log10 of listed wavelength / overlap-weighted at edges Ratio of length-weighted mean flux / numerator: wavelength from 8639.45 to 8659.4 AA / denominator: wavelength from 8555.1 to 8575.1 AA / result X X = 0.97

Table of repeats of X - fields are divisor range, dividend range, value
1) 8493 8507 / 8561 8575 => 1.07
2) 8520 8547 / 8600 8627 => 1.07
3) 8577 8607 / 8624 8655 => 1.00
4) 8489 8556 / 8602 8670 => 1.01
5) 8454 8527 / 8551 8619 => 0.99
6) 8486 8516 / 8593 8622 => 1.01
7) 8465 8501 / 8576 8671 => 0.97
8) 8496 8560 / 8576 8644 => 1.04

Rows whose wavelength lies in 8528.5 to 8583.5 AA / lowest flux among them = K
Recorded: 35.85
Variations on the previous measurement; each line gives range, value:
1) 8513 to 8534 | 50.21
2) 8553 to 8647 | 48.94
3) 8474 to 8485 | 51.57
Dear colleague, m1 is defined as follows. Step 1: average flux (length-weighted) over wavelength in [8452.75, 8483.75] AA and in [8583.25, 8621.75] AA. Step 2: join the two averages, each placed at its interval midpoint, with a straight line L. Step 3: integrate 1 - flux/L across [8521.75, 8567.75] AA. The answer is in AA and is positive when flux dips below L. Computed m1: 2.57 AA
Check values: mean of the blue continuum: 51.7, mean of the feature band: 48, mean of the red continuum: 50.1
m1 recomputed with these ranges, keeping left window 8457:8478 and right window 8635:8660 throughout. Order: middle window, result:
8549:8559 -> 0.2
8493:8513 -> 1.1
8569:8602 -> -0.3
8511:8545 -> 1.8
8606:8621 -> -0.2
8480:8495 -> 0.0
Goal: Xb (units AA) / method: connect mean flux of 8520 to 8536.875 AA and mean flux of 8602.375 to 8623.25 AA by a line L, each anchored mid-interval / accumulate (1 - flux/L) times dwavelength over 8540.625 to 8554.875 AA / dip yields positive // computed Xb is 1.6 AA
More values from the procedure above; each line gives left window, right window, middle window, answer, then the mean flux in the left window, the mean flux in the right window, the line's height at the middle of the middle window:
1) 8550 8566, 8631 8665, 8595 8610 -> -0.2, 49.9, 47.7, 48.8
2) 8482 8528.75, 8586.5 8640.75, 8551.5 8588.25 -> -0.2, 50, 50.3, 50.2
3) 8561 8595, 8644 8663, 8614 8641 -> -1.6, 50.7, 46.7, 48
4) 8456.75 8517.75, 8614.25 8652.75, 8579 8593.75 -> 0.0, 50.5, 50.4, 50.4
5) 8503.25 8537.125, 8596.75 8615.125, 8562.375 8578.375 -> -0.3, 50.6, 49.6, 50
